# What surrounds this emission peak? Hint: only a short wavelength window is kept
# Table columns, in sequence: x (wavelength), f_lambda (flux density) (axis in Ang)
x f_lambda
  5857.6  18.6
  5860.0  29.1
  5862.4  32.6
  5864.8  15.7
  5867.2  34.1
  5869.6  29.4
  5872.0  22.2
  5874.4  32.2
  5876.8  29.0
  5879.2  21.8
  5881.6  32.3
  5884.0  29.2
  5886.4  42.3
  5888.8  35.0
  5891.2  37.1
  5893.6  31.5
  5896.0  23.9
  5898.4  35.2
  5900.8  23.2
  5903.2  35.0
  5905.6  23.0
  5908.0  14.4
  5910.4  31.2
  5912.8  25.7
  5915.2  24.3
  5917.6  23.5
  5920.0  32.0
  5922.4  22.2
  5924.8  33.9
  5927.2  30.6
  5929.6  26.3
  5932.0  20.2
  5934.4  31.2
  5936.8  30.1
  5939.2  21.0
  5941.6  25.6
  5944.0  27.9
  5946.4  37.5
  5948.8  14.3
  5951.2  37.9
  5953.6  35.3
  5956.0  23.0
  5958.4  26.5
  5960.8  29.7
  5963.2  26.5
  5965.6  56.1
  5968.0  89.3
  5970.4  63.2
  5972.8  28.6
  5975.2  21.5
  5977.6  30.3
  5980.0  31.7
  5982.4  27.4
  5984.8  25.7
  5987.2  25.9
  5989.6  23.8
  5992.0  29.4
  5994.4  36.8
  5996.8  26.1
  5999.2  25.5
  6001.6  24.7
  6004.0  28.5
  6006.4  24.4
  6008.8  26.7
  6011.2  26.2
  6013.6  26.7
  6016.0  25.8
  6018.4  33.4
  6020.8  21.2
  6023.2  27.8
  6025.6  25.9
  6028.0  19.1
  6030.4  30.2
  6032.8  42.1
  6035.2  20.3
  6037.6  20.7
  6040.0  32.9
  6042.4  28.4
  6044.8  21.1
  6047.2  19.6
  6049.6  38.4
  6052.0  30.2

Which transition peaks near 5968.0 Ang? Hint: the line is H-beta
